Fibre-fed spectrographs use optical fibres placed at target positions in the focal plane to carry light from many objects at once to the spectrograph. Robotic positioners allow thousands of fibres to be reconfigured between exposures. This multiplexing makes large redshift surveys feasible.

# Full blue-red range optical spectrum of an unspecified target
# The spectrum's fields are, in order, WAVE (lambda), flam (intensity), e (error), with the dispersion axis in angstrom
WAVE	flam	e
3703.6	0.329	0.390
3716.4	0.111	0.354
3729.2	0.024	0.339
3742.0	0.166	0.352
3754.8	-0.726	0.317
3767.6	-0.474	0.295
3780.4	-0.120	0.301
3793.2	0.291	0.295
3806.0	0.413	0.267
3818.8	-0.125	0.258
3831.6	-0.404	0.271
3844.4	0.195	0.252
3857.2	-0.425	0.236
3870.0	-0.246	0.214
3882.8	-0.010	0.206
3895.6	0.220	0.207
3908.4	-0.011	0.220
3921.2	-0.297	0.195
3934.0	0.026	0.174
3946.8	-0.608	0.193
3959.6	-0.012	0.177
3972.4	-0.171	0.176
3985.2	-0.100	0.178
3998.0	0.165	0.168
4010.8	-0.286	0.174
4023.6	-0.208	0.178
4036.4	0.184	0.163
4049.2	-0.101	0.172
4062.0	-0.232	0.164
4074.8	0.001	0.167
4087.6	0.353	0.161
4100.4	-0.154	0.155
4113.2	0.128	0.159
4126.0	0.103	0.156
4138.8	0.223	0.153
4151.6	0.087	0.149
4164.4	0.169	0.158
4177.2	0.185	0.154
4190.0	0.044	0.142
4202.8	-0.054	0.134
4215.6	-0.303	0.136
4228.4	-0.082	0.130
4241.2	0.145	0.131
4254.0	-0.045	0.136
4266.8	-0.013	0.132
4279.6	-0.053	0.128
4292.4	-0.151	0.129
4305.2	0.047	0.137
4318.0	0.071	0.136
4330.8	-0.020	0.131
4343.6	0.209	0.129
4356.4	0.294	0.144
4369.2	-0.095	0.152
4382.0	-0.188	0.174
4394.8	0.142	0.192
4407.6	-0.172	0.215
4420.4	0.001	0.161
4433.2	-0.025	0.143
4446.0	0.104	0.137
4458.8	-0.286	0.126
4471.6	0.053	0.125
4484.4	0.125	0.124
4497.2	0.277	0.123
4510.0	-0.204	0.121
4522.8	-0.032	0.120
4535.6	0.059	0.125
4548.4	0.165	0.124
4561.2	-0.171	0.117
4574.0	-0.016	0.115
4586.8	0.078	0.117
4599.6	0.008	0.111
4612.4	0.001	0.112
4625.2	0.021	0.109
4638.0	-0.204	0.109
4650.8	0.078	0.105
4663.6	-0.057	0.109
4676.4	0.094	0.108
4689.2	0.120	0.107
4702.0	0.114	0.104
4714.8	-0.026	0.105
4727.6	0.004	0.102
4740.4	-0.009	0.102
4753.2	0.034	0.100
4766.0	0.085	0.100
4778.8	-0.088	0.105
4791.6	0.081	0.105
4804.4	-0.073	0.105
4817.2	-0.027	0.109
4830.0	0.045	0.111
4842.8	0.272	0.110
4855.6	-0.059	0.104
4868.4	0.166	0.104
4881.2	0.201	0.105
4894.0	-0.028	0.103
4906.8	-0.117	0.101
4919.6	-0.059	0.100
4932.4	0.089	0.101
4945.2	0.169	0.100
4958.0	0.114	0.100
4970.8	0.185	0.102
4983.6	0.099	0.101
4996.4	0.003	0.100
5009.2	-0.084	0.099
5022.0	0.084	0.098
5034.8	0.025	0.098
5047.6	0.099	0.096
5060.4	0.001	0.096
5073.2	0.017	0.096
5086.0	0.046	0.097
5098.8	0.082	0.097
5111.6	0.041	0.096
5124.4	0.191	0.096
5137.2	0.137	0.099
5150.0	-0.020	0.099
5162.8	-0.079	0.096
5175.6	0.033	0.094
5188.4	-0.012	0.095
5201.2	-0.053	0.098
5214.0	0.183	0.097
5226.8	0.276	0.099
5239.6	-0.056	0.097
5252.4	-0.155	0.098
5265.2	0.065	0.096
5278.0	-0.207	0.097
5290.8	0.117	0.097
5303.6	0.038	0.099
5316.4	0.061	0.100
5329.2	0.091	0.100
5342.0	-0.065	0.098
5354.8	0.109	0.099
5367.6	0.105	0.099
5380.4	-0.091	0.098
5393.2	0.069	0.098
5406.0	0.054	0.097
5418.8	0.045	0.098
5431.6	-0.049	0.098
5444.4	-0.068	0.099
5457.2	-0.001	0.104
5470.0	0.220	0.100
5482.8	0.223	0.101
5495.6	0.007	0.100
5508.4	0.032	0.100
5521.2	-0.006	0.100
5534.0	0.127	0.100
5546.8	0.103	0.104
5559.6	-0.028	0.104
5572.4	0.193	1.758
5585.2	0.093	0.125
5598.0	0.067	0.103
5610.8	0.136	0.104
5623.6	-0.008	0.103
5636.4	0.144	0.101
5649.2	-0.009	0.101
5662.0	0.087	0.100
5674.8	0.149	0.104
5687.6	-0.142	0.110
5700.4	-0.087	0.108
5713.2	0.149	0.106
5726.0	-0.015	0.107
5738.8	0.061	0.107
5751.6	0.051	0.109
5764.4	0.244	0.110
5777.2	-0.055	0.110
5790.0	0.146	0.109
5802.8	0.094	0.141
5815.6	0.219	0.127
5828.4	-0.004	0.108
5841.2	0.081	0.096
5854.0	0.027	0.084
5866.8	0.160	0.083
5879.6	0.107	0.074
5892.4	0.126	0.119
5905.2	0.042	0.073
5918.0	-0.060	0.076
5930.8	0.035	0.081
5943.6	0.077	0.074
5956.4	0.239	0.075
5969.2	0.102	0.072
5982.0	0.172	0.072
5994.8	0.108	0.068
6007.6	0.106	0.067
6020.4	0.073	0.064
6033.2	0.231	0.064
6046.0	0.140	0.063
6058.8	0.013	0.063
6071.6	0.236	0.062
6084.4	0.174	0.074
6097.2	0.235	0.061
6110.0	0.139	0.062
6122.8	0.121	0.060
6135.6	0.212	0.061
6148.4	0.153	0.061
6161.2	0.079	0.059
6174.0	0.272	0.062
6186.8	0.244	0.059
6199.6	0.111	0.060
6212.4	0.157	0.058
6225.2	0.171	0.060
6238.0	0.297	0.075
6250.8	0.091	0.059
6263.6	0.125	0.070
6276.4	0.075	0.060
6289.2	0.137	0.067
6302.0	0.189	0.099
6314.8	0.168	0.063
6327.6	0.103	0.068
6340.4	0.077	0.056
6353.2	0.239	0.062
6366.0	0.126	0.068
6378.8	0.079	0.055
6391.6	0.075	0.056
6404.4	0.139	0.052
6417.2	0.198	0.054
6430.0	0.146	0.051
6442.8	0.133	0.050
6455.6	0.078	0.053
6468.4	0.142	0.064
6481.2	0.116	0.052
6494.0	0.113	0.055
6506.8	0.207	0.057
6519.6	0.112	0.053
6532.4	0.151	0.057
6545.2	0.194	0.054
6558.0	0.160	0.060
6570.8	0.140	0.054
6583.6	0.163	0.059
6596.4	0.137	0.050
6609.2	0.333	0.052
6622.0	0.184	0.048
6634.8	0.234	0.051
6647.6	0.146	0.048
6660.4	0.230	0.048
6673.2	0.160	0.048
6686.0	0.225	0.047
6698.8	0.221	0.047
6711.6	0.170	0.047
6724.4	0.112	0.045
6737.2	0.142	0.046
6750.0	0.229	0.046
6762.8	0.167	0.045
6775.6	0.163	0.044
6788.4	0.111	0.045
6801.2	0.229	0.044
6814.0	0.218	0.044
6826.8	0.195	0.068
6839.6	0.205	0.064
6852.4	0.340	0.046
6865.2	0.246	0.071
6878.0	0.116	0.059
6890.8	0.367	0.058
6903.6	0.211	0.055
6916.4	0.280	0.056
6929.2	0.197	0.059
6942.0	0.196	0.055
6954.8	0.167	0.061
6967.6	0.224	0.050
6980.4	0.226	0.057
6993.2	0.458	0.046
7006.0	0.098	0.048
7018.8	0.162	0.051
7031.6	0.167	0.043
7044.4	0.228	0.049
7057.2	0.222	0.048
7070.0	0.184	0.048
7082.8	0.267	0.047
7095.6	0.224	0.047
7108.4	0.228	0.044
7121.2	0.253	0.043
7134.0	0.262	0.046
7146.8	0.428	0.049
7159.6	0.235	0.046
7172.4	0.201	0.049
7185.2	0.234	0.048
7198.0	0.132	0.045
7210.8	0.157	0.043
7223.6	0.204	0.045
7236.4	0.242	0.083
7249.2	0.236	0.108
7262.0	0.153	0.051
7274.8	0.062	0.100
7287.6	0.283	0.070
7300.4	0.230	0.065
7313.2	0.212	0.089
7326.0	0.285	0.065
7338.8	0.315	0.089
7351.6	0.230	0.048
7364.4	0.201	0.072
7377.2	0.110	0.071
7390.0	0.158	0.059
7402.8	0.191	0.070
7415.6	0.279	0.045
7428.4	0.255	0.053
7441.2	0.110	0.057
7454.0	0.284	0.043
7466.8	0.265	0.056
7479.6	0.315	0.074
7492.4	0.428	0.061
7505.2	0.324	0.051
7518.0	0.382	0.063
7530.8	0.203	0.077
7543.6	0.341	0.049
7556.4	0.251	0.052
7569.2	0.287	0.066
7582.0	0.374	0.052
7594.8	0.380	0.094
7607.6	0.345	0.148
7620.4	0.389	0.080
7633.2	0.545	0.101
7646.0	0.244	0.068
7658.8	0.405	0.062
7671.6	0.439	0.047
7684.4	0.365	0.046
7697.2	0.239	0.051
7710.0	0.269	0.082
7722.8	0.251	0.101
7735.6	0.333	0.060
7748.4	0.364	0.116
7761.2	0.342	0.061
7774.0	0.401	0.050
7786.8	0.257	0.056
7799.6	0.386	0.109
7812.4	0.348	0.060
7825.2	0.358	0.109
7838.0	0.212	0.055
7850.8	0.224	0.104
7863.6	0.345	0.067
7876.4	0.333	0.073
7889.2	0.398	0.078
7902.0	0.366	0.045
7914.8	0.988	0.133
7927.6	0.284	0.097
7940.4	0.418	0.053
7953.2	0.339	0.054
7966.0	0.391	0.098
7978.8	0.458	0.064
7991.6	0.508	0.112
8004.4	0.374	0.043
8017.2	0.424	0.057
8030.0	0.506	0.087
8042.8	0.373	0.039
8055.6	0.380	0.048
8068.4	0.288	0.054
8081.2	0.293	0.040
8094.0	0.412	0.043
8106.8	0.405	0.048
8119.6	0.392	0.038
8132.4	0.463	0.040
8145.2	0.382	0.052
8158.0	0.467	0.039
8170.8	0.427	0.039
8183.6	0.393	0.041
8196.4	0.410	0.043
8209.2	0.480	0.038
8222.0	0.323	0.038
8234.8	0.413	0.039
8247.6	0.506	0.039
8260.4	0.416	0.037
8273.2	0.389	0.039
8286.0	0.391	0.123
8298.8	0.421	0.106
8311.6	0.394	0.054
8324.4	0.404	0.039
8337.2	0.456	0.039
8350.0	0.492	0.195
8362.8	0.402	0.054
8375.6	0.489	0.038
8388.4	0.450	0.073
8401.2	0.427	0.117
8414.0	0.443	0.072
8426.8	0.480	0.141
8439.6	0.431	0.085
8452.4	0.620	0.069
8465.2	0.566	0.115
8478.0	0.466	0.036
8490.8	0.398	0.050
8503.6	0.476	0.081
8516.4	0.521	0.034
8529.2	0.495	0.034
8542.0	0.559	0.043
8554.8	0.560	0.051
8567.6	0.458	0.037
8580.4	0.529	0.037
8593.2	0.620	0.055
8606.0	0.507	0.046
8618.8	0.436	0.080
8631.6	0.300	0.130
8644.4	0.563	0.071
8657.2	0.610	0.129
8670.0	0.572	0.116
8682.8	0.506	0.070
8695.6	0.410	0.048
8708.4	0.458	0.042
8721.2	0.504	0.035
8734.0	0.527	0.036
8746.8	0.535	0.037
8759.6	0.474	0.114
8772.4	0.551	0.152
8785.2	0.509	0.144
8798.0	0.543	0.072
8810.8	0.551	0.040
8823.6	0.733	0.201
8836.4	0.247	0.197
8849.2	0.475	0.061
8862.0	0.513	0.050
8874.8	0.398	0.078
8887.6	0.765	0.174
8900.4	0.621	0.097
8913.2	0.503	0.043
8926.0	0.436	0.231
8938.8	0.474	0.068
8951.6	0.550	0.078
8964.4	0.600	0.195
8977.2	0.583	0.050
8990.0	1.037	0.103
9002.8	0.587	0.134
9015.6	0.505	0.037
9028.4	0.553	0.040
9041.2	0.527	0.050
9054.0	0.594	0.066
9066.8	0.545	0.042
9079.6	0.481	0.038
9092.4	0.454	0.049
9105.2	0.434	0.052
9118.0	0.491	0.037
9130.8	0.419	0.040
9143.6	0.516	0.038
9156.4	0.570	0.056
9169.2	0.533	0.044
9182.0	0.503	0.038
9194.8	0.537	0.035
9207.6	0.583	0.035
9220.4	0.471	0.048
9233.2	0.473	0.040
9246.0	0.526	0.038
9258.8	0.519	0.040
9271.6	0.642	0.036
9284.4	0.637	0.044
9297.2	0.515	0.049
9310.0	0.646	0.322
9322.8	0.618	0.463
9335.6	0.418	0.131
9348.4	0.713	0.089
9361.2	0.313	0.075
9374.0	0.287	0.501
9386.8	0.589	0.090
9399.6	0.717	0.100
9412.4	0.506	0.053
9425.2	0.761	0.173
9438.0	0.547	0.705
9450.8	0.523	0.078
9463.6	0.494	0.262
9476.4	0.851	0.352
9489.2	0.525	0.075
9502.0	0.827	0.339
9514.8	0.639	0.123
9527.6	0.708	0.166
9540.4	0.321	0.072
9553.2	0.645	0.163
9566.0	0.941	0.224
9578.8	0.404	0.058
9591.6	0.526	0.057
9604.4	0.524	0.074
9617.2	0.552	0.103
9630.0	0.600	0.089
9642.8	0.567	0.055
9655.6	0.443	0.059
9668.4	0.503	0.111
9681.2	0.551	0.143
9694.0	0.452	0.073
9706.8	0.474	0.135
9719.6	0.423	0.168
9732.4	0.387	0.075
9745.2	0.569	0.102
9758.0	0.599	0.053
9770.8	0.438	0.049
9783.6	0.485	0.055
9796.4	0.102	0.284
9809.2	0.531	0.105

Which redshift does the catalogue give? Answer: 0.88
